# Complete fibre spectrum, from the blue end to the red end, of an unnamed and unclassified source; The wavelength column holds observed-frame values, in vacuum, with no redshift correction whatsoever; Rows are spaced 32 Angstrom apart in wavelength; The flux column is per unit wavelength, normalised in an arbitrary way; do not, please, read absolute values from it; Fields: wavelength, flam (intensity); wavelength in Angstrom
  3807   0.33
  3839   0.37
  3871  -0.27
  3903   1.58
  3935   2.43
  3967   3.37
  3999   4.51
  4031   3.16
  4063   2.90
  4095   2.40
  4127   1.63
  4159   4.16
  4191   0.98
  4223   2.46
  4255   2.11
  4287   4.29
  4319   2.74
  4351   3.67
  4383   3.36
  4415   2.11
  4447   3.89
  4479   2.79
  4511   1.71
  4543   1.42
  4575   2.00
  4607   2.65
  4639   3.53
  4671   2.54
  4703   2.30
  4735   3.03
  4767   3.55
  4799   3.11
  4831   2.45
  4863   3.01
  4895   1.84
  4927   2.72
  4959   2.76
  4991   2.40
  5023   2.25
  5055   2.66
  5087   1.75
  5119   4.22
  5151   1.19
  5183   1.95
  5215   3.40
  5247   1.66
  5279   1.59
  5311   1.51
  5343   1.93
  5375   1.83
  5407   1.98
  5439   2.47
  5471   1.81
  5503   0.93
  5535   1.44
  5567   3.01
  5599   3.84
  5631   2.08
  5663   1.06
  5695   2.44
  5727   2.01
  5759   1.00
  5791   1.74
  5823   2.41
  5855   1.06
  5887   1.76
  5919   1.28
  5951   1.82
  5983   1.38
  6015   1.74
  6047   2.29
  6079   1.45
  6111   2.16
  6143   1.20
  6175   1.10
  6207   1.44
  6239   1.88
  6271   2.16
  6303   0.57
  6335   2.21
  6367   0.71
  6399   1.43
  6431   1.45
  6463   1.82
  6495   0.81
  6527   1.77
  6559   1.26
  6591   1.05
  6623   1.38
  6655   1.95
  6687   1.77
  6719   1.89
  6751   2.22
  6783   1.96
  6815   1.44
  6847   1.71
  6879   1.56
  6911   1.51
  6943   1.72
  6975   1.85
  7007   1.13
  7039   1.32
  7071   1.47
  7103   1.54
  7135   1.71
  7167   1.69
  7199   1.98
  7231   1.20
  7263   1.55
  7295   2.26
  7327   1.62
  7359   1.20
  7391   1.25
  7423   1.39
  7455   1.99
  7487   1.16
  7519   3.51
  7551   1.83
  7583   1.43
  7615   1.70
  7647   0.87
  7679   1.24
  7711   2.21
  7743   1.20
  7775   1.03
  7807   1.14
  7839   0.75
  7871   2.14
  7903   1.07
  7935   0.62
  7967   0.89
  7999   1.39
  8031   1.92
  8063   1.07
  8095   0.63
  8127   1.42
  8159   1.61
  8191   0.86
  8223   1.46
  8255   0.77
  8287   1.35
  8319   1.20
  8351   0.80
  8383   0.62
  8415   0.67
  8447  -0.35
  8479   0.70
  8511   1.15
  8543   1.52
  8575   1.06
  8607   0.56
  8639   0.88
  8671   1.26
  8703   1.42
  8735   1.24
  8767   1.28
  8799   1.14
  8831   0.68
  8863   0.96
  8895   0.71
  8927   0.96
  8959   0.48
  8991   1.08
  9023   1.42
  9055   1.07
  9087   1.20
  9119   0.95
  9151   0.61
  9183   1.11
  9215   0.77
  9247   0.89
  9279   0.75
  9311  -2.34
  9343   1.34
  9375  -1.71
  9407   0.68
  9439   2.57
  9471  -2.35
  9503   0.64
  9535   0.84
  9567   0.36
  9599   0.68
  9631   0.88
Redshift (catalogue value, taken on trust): 0.50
